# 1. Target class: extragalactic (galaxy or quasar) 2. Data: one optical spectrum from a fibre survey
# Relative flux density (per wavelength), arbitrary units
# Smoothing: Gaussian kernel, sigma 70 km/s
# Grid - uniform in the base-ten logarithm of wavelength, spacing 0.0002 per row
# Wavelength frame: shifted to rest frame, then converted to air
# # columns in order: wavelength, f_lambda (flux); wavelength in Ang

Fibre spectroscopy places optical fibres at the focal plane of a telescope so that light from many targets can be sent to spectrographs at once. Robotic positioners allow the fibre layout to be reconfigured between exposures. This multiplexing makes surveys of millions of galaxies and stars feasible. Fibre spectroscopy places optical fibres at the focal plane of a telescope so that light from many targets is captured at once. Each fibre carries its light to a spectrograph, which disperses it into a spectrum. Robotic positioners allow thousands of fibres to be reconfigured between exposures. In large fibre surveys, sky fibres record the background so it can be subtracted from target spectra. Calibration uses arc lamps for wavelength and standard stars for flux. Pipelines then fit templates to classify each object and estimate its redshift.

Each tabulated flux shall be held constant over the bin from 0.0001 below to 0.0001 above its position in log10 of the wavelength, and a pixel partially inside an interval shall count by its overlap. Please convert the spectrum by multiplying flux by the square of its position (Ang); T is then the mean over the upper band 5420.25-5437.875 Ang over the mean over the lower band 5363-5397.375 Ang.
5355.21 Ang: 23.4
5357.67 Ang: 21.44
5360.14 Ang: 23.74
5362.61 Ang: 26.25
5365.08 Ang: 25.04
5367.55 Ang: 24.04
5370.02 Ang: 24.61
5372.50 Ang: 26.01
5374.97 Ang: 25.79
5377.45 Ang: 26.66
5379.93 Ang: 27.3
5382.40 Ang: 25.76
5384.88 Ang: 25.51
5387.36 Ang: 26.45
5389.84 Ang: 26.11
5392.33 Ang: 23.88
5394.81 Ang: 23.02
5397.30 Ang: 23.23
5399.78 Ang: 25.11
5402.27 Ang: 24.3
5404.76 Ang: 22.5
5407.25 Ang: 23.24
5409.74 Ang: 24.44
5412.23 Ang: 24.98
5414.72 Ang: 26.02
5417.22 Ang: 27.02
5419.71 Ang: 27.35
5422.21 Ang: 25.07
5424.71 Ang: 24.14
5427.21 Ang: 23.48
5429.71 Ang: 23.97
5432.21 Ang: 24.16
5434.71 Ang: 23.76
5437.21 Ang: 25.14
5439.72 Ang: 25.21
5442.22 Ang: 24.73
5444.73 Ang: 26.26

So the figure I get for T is 1.0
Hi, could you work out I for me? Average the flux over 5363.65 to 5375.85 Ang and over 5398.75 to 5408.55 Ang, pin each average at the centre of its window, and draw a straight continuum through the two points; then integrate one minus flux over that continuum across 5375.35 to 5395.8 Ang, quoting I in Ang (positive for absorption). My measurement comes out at -1.0 Ang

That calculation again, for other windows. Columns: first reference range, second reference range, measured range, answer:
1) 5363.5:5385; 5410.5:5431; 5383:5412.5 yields 1.20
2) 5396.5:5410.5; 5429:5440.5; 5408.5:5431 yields -0.96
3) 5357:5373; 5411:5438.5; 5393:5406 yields 0.60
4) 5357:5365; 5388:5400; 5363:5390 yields -1.71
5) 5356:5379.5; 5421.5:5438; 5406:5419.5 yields -0.51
